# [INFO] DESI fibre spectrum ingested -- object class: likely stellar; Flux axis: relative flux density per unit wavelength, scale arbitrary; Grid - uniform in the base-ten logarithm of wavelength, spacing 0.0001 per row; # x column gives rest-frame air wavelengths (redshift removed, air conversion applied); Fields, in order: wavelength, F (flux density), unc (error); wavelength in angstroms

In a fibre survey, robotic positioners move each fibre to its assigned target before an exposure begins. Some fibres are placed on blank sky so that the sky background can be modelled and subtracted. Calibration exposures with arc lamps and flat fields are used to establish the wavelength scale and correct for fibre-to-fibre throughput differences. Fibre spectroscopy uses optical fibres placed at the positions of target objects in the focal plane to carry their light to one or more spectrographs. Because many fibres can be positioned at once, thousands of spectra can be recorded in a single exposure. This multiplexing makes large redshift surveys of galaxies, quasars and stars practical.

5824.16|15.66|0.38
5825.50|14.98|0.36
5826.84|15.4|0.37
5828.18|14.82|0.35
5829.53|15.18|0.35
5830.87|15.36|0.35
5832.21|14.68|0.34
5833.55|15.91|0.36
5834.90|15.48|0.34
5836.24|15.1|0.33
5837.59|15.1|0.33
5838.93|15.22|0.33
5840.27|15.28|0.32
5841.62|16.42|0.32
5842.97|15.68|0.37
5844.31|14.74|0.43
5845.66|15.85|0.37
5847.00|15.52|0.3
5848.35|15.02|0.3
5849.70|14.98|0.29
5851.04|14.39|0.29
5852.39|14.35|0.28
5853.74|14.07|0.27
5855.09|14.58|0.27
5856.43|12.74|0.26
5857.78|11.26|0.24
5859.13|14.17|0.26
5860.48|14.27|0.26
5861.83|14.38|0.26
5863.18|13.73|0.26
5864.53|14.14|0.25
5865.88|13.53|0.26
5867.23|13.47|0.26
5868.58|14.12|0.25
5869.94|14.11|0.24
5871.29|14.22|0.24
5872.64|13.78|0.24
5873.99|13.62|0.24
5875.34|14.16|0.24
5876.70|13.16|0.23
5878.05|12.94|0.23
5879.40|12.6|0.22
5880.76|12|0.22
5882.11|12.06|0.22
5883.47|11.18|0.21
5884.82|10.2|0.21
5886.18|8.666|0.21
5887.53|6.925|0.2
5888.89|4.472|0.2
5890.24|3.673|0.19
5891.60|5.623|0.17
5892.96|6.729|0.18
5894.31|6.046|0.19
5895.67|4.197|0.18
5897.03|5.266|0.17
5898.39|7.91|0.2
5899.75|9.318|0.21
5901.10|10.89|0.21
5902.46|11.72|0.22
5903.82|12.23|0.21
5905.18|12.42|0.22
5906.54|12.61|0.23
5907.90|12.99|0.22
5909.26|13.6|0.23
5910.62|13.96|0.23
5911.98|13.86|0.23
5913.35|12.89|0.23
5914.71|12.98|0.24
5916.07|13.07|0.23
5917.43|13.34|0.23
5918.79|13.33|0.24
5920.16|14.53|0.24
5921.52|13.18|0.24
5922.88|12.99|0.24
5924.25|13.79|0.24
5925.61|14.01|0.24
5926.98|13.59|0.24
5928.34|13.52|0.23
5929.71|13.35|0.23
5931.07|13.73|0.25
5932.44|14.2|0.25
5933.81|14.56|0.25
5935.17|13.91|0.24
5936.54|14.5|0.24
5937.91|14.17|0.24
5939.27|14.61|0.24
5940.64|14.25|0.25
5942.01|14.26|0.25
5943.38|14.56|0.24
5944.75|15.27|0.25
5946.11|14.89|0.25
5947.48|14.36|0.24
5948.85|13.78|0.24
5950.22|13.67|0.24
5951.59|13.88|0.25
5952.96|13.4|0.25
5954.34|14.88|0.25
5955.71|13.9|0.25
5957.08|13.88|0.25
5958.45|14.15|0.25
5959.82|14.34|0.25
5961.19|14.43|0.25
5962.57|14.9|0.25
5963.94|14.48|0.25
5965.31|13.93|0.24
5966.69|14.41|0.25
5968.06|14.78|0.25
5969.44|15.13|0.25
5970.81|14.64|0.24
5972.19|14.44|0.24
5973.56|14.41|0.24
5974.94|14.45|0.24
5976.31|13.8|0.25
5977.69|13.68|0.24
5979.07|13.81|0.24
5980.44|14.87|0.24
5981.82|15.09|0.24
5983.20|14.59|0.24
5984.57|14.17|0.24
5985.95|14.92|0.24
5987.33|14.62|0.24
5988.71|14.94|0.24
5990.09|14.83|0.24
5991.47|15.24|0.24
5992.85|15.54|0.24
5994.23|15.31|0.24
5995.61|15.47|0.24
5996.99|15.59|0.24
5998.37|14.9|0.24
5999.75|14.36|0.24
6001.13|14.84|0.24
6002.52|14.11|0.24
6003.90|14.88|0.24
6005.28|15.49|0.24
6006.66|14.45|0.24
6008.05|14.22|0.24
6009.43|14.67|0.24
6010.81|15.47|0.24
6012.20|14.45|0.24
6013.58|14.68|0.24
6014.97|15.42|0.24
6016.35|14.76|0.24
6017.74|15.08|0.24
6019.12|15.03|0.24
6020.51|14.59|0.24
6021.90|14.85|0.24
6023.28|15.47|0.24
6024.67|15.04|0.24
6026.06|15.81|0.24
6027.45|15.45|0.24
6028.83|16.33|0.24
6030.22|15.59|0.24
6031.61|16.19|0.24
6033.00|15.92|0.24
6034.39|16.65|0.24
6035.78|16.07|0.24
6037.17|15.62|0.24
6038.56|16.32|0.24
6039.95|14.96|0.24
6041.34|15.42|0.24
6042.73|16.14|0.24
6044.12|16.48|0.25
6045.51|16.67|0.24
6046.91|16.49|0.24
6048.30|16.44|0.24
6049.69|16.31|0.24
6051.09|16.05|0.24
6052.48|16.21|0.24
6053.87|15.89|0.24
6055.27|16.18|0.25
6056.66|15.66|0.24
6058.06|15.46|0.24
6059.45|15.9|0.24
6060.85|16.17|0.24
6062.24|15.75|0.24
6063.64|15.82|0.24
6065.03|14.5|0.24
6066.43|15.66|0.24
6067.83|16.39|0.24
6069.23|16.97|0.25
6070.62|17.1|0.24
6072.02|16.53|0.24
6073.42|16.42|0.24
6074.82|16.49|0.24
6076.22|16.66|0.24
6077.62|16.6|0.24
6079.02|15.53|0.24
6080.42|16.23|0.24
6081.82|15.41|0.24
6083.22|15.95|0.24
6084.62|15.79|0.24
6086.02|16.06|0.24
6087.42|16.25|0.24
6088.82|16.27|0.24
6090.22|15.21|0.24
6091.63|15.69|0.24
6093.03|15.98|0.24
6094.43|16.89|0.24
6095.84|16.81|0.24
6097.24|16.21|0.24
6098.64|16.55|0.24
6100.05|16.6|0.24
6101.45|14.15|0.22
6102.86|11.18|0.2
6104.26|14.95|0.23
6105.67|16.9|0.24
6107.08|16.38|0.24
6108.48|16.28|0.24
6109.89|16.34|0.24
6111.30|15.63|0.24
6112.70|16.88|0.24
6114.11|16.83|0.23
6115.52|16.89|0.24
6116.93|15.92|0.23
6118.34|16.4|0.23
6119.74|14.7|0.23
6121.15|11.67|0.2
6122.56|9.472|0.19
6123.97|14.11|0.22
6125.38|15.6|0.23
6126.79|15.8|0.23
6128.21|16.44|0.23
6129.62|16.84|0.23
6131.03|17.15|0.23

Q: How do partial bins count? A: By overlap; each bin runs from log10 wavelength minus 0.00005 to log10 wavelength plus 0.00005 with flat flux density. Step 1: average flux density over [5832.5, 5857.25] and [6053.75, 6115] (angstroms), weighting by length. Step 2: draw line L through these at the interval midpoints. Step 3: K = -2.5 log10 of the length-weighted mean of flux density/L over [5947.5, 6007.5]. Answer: 0.07 mag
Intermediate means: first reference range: 15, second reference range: 16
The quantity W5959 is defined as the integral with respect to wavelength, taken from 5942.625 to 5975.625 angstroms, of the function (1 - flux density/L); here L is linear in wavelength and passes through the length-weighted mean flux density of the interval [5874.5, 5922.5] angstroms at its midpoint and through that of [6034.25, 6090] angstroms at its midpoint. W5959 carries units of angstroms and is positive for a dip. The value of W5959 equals -4.33 angstroms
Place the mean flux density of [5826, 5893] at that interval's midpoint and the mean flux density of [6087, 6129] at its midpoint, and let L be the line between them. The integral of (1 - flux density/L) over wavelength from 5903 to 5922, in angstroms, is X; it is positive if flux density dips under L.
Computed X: 0.7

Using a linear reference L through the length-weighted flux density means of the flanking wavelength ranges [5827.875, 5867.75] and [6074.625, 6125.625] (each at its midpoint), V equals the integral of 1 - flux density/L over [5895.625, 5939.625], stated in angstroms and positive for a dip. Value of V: 6.6 angstroms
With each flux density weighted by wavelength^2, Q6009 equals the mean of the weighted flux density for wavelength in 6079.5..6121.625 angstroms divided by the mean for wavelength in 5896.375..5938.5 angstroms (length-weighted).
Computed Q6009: 1.31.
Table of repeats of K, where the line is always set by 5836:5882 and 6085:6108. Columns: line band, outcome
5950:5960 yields 0.06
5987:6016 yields 0.01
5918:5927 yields 0.07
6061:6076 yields -0.04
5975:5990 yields 0.04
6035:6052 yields -0.05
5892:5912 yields 0.39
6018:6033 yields -0.01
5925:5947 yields 0.04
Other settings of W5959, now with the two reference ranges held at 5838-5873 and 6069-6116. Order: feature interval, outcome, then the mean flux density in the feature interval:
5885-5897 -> 7.1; 5.94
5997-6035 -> 0.9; 15.1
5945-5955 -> 0.6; 14.2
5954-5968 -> 0.7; 14.3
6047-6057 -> -0.2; 16.2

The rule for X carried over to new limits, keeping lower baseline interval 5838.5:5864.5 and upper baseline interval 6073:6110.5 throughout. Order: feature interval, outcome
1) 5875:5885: 1.6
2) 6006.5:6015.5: 0.4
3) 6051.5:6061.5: -0.1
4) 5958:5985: 1.4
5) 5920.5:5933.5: 1.2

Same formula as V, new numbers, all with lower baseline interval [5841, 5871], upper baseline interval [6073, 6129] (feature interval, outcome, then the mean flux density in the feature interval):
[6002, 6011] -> 0.25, 14.7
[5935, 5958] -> 0.88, 14.3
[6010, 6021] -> 0.18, 14.9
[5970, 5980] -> 0.51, 14.2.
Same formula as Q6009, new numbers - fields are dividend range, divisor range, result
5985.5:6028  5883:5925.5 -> 1.47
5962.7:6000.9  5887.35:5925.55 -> 1.42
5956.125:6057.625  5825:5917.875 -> 1.25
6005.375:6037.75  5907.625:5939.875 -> 1.15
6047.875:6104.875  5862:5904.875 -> 1.60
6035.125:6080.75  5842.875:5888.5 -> 1.29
